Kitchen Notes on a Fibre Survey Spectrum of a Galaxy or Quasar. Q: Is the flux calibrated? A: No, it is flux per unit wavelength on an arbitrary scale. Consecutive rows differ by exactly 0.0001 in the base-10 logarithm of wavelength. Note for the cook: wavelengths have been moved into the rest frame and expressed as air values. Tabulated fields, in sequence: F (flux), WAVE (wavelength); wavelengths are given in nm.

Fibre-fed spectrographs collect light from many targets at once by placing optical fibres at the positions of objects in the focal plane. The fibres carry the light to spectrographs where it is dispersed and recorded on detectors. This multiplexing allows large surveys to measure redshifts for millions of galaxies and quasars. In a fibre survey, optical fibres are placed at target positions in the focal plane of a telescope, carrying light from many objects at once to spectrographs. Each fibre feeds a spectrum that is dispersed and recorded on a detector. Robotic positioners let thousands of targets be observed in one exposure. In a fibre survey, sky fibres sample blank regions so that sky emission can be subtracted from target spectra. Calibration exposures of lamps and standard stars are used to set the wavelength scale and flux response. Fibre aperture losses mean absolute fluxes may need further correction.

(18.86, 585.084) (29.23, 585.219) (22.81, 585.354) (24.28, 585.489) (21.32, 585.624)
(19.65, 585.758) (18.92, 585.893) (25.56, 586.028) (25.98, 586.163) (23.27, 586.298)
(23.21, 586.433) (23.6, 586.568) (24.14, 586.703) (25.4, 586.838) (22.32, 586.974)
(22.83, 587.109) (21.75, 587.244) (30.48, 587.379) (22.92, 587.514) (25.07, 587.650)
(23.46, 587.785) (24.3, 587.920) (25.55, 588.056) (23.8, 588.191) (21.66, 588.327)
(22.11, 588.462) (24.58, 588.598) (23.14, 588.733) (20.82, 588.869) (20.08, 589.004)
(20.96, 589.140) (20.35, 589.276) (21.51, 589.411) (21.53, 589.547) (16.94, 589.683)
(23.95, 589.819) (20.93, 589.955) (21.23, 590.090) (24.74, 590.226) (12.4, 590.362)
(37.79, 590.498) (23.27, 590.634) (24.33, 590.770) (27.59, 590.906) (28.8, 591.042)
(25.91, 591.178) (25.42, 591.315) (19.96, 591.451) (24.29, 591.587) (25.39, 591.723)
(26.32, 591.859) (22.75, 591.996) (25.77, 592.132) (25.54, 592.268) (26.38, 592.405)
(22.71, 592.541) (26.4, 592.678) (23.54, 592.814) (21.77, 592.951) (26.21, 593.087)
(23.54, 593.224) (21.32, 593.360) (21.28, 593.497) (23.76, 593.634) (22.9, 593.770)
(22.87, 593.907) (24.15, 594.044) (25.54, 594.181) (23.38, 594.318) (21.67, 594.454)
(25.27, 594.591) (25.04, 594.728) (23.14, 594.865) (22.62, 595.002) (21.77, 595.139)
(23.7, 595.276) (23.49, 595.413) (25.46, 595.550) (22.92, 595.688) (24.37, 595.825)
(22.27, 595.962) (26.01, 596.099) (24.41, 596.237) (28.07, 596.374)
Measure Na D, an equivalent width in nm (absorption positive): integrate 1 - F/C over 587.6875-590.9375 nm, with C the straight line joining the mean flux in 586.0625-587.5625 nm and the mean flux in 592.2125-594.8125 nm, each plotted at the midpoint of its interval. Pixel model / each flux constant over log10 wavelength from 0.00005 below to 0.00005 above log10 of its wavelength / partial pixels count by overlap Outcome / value 0.18 nm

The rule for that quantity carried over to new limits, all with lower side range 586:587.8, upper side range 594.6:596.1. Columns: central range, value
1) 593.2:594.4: 0.03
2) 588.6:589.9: 0.16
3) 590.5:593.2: -0.14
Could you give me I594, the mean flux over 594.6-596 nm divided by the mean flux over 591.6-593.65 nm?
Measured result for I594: 0.97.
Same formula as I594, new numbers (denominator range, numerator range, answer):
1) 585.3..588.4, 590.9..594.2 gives 1.03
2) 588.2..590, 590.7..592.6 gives 1.17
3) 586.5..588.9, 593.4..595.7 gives 0.98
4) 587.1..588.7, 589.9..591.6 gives 1.01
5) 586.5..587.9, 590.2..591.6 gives 1.03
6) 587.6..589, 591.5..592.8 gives 1.07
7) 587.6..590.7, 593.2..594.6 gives 1.02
